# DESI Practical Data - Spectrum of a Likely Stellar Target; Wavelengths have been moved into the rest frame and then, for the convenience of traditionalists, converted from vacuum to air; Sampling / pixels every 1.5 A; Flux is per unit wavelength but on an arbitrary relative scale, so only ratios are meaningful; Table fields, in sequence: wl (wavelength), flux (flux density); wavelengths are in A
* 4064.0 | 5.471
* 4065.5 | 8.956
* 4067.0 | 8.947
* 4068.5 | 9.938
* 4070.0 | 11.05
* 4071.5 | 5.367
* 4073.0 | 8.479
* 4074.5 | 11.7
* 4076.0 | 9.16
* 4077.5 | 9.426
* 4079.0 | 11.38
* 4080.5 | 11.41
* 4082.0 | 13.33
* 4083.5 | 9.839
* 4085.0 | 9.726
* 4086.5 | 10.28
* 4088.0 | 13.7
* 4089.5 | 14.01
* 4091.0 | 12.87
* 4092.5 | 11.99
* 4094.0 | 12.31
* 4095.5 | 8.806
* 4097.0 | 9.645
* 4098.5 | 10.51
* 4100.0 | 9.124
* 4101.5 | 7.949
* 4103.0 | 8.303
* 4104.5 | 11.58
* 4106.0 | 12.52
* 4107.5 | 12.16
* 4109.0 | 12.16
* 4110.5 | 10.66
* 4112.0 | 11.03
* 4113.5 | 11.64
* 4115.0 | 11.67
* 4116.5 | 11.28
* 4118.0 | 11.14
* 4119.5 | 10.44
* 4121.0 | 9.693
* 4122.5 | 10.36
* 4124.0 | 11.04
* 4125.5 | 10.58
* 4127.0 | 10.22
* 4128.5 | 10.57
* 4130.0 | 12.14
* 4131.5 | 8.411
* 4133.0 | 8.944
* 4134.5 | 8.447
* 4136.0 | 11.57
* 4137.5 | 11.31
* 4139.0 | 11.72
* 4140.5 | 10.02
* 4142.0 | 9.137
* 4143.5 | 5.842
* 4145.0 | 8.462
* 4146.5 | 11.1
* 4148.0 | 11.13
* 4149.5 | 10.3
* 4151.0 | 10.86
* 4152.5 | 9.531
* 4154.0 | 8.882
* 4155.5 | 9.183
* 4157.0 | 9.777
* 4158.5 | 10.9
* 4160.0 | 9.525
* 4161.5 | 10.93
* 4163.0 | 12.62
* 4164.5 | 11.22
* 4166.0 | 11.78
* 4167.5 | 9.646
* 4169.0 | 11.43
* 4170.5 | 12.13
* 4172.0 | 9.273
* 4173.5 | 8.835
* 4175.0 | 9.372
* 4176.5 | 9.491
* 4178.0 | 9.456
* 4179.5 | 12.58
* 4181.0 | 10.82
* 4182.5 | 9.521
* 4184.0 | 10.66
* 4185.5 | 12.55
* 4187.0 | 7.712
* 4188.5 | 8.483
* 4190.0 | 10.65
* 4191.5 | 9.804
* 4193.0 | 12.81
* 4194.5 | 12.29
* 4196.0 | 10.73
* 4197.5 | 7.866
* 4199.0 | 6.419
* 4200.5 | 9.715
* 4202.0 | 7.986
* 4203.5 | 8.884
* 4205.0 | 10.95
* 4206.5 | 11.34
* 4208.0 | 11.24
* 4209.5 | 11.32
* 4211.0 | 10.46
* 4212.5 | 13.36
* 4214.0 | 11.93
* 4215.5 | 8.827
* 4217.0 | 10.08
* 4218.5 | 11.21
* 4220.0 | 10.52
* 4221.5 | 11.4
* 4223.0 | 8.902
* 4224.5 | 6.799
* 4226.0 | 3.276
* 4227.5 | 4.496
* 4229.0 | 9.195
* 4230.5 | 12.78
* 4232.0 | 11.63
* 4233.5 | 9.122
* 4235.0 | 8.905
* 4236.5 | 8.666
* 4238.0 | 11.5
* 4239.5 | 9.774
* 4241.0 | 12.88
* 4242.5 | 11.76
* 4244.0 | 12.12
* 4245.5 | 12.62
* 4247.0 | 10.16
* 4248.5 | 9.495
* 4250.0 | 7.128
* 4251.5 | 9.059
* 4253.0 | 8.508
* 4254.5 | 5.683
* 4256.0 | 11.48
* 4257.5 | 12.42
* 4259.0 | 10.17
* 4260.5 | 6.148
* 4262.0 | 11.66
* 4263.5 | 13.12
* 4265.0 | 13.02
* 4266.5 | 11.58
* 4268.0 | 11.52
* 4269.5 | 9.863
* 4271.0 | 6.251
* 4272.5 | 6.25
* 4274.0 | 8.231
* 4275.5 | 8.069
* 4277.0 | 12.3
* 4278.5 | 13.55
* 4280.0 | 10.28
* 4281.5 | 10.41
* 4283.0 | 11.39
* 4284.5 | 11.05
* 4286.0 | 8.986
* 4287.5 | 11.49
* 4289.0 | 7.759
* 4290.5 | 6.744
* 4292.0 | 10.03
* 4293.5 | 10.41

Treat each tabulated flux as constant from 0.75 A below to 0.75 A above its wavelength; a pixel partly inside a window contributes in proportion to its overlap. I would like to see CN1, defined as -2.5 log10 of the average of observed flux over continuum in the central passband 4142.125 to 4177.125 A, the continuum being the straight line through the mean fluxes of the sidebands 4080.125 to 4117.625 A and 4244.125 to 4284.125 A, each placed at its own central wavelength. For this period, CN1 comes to 0.07 mag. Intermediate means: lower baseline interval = 11.1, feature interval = 10.1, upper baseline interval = 10.1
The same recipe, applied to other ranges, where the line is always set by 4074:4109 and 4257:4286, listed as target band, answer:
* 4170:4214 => 0.04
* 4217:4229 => 0.26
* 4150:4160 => 0.09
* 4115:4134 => 0.04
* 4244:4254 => 0.09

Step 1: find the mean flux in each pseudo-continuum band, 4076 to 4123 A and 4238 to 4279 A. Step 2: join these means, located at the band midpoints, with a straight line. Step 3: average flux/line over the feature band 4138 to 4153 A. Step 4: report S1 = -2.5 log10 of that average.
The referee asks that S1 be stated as 0.095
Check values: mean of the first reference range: 11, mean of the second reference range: 10.2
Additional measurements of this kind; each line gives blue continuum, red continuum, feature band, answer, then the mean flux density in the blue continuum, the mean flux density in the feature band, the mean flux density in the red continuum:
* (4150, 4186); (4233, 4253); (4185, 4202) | 0.061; 10.4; 9.79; 10.2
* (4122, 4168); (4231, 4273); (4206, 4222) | -0.092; 10.2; 11.1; 10.1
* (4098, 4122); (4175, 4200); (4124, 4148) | 0.058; 10.7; 9.97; 10.1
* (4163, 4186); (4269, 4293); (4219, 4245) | 0.040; 10.6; 9.67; 9.55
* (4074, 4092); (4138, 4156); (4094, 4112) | 0.045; 11.4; 10.4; 9.71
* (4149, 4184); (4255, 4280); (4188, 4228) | 0.065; 10.4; 9.73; 10.3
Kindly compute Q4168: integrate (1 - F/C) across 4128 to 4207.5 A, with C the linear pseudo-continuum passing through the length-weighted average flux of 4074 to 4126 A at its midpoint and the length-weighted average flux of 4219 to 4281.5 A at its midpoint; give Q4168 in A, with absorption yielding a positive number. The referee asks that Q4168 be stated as 2.5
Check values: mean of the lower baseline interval 11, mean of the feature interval 10.1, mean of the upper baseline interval 9.82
